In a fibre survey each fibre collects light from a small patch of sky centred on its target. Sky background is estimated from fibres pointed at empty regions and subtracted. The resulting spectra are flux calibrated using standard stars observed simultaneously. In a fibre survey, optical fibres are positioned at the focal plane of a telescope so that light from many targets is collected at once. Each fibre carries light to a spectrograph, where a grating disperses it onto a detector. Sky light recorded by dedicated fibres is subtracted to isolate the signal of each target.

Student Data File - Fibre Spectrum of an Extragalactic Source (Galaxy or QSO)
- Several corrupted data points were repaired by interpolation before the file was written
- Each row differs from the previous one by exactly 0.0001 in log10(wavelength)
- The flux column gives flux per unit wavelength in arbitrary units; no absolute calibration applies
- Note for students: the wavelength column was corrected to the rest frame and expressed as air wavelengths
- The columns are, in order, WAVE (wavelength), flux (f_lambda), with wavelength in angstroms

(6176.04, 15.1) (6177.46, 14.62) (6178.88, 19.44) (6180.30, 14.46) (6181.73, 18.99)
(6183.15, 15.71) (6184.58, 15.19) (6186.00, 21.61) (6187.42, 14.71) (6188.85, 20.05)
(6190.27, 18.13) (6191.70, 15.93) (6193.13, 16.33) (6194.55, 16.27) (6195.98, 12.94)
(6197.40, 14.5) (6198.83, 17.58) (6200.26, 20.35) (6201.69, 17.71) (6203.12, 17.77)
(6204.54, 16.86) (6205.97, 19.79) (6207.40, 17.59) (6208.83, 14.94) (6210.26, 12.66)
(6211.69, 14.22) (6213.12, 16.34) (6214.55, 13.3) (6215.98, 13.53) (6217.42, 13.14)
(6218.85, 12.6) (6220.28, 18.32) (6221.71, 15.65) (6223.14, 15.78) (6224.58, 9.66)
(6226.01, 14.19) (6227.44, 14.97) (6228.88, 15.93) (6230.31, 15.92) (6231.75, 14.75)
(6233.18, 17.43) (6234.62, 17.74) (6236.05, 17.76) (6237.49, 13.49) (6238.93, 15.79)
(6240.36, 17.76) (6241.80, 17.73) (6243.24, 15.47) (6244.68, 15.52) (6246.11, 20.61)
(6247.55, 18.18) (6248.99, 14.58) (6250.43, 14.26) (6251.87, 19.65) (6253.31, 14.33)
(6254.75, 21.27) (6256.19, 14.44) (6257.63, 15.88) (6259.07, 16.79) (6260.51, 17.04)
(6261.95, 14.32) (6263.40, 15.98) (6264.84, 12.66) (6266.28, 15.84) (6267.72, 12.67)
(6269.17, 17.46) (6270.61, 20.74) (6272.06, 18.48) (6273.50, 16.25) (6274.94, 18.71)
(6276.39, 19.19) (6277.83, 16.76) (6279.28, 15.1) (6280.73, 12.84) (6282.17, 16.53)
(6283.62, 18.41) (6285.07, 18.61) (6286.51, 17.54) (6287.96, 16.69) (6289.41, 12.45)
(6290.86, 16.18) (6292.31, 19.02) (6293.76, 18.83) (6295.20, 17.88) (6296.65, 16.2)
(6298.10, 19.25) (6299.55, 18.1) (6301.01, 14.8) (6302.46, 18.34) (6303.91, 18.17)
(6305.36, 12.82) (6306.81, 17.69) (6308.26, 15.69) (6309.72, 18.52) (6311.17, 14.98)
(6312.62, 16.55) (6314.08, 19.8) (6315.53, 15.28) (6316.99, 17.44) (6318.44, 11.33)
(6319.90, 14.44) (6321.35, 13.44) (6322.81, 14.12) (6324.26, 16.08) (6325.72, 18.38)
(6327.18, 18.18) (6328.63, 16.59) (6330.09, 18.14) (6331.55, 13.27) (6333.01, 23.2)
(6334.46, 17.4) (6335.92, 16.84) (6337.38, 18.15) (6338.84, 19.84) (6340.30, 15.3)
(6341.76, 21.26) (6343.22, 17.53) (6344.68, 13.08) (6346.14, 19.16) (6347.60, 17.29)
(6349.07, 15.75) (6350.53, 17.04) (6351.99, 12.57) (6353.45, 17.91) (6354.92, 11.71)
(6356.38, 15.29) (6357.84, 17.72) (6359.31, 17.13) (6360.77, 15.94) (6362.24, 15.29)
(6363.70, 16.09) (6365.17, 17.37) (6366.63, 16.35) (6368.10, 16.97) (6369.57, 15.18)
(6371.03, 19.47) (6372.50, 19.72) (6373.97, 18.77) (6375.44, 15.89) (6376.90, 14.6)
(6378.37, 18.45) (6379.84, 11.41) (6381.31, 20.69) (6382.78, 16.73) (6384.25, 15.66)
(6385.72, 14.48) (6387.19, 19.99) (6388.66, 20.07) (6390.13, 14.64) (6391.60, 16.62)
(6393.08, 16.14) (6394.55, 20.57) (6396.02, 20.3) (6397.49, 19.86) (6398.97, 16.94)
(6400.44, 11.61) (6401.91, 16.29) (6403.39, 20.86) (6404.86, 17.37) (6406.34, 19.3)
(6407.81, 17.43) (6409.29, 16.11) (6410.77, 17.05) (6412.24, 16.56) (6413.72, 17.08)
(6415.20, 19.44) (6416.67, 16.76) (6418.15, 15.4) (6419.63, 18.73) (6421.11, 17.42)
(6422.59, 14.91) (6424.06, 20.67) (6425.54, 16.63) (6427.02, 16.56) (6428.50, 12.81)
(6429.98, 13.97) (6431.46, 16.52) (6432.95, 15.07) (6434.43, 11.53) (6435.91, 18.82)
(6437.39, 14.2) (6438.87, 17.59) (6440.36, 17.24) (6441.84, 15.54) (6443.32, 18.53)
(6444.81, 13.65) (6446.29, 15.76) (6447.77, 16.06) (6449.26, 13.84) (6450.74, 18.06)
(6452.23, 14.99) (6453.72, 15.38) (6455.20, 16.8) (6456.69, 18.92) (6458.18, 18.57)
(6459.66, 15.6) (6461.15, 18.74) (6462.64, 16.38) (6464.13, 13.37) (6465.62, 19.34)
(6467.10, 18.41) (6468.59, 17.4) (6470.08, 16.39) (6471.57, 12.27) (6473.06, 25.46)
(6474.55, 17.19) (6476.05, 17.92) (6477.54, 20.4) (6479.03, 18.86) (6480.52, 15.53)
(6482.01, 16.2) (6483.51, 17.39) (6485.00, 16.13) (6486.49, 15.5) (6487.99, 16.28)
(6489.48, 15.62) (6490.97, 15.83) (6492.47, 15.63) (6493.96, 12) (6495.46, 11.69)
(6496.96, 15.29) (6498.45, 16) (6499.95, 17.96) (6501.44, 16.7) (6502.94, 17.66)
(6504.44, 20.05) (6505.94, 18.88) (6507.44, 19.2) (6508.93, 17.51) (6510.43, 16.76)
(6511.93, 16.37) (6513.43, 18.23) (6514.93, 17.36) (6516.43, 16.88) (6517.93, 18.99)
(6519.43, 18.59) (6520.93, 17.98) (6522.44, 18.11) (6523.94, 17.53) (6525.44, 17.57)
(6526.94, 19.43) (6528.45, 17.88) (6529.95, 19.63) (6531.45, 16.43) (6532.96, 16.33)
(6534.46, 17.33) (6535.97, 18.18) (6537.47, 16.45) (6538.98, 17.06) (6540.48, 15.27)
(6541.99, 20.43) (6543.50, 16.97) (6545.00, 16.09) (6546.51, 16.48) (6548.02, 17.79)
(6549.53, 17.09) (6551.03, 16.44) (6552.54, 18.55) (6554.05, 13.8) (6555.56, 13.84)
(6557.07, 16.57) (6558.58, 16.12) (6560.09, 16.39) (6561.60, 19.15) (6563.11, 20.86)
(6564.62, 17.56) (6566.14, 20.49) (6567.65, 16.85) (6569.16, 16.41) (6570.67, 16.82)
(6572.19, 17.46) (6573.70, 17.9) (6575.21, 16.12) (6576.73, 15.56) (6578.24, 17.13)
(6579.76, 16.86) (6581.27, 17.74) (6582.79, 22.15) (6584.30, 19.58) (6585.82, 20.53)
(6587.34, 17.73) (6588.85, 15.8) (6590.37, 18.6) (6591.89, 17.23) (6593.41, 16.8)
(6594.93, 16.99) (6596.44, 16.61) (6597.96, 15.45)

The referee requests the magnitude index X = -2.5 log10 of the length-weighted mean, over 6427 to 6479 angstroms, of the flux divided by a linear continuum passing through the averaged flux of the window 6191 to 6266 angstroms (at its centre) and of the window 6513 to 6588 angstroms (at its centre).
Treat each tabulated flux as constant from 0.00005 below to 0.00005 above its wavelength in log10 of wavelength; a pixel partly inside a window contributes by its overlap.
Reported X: 0.03 mag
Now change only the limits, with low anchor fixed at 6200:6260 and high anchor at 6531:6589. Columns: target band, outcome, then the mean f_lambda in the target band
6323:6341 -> -0.069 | 17.5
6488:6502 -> 0.125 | 15.2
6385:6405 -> -0.055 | 17.6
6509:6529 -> -0.038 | 17.8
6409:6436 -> 0.029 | 16.4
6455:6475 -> -0.033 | 17.5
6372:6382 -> -0.024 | 17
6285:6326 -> -0.007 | 16.4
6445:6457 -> 0.060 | 16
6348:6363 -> 0.059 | 15.7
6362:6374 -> -0.041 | 17.2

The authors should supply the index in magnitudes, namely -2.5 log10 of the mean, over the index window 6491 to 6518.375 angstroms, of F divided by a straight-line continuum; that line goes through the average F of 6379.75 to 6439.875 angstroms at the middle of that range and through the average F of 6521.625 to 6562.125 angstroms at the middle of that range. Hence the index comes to 0.02 mag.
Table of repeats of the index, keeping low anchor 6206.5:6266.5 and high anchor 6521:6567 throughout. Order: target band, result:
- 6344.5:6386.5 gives 0.00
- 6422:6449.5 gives 0.06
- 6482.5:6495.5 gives 0.12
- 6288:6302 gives -0.06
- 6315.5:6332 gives 0.04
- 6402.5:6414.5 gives -0.07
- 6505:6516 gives -0.04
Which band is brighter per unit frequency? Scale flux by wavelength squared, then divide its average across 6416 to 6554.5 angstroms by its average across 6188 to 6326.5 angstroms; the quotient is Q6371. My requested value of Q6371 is 1.1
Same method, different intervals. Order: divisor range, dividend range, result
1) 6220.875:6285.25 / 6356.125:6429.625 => 1.10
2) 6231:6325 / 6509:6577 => 1.14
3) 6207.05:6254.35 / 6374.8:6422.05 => 1.16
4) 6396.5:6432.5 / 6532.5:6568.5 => 1.06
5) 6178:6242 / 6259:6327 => 1.05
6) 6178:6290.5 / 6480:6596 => 1.16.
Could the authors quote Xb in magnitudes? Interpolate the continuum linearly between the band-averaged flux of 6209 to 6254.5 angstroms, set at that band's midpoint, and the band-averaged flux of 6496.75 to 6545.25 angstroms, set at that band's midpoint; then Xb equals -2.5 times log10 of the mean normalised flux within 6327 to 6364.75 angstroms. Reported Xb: -0.03 mag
